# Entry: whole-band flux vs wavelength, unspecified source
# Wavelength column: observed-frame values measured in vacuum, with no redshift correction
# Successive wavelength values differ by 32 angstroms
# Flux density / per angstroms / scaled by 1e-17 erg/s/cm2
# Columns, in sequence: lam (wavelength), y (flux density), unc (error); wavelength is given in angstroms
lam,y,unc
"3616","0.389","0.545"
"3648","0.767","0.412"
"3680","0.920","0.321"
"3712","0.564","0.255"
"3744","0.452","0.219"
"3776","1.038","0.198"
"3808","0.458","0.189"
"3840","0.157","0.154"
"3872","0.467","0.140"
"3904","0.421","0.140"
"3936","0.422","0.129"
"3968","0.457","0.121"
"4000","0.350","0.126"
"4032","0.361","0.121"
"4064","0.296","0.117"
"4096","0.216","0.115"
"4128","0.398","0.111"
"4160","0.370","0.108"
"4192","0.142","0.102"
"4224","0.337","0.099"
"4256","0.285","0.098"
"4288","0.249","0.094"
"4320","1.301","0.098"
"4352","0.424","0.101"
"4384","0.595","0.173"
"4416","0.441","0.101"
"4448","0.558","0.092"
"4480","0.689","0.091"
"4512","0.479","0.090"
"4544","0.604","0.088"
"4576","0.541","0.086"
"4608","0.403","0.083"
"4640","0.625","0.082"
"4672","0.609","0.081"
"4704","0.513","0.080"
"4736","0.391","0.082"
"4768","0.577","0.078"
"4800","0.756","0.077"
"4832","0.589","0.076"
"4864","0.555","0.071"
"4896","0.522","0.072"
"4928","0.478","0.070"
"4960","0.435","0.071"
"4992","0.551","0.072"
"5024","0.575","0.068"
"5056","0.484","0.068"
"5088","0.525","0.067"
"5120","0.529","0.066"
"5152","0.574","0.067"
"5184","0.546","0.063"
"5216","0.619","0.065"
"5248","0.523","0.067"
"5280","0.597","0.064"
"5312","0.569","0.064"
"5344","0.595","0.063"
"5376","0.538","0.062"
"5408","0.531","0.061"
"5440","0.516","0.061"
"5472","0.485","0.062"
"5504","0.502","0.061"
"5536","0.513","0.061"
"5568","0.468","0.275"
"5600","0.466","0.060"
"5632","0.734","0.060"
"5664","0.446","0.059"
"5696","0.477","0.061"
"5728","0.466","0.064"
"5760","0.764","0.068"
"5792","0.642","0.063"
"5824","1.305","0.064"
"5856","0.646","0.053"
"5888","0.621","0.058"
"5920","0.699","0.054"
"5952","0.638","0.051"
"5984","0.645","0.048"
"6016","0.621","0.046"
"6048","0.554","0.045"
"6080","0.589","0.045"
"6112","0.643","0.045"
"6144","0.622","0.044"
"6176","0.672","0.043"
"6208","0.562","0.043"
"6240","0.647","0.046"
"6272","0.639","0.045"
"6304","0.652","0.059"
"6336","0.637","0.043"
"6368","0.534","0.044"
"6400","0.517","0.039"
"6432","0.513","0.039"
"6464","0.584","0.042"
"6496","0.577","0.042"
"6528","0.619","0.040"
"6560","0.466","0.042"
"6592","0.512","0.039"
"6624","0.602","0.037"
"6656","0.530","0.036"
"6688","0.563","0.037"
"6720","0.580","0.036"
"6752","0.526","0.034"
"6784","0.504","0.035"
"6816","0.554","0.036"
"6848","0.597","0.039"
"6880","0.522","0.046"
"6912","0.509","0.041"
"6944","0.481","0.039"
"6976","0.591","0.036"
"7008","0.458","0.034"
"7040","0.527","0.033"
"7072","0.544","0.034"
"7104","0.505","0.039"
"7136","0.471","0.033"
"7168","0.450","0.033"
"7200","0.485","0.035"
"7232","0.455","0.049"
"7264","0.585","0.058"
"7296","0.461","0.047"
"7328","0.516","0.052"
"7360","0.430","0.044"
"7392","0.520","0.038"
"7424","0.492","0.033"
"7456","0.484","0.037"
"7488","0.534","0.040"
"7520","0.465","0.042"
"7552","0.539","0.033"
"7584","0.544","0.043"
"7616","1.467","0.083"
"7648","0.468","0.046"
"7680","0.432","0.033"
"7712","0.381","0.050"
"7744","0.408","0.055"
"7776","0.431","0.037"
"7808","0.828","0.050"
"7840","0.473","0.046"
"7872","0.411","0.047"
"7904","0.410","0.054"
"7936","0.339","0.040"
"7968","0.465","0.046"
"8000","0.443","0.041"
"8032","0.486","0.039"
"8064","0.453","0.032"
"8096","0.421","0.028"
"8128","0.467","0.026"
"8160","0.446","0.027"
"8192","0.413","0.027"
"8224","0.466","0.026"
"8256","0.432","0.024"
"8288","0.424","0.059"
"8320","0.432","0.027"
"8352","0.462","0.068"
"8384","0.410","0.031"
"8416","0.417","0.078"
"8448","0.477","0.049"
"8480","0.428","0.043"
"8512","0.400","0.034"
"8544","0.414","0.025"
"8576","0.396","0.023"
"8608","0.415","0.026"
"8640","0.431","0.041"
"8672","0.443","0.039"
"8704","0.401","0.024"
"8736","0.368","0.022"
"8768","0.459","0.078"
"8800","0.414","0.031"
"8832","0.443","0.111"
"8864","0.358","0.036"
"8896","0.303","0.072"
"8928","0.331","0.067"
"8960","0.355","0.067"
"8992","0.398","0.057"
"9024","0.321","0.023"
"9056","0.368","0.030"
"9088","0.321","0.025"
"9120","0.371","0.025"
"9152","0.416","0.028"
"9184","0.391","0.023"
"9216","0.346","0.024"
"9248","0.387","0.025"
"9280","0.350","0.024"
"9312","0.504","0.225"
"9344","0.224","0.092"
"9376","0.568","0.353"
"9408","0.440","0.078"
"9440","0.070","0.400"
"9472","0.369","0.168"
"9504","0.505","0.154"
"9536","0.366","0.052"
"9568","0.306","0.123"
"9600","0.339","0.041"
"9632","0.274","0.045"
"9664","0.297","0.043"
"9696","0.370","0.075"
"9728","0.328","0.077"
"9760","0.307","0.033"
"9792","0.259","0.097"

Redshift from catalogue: 0.161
